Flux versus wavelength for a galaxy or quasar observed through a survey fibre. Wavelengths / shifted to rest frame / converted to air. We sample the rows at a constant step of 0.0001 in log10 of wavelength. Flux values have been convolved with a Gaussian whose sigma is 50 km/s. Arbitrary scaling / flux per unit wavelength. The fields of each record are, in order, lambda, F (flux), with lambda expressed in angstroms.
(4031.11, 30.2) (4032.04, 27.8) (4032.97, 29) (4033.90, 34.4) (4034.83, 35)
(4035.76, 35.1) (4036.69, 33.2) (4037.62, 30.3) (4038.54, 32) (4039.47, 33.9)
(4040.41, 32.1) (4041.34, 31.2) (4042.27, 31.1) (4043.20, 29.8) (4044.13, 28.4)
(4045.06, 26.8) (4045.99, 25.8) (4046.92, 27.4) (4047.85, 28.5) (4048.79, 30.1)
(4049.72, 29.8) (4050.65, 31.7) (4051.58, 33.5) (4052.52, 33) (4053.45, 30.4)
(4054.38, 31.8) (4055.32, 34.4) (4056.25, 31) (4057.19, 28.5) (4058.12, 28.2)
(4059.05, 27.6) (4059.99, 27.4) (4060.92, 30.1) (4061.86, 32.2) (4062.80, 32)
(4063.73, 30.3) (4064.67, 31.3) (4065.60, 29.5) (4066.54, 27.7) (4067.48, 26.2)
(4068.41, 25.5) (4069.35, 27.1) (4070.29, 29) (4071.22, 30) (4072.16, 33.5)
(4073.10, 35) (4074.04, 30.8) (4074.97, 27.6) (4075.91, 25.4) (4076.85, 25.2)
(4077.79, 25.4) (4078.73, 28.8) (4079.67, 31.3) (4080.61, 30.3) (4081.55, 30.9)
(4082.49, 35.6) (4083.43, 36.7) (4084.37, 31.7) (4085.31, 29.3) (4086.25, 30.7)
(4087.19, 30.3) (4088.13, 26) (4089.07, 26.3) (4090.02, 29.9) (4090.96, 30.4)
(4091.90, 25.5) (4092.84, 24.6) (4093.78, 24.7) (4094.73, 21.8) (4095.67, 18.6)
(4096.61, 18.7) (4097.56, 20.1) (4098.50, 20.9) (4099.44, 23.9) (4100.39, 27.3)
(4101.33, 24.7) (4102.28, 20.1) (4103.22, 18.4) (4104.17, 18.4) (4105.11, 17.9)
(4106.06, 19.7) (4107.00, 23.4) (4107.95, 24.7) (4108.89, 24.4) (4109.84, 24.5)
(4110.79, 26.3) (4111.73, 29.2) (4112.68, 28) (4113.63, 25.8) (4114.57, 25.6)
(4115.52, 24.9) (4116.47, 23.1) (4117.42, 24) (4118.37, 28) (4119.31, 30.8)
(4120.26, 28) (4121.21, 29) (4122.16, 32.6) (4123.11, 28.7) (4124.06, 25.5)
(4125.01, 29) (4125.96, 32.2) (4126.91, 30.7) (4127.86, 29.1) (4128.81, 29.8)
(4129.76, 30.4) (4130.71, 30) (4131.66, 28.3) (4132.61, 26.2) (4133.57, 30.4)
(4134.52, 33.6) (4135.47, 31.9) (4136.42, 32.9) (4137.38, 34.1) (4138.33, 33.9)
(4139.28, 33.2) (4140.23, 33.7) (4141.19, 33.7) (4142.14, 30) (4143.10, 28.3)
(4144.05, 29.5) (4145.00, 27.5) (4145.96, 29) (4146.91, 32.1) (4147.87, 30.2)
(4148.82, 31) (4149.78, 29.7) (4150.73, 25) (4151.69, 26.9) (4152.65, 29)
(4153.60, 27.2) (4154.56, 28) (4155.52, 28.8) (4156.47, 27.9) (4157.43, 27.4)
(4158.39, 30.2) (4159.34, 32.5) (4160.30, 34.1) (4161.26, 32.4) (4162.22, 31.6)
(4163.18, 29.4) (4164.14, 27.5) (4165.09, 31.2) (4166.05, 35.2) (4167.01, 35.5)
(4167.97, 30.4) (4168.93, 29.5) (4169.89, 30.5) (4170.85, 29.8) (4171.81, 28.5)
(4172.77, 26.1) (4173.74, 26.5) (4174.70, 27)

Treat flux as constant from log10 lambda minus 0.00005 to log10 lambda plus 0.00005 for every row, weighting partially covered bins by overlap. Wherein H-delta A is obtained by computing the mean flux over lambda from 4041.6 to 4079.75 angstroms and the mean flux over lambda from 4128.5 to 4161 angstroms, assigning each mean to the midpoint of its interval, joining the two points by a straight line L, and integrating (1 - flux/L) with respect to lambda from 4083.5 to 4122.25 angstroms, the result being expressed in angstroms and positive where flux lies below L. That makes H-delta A 6.0 angstroms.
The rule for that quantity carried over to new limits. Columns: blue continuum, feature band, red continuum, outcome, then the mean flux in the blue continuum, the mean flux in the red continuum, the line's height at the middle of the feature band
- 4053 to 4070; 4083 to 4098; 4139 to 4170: 1.59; 29.5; 30.2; 29.7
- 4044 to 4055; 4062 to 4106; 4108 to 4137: 3.27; 29.9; 28.4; 29.2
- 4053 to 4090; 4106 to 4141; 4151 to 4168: 1.58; 29.8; 30.2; 30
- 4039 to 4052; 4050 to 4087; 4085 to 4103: -3.61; 30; 24.8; 27.5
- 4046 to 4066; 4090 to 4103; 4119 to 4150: 3.02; 30.3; 30.5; 30.4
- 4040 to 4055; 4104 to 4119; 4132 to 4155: 2.88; 30.1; 30.3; 30.2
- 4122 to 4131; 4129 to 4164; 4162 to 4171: 0.17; 29.7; 31.1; 30.4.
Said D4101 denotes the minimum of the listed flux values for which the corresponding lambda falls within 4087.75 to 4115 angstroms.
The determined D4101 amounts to 17.9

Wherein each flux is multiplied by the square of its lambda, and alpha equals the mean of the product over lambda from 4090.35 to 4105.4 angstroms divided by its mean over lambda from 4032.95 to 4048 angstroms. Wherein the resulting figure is 0.74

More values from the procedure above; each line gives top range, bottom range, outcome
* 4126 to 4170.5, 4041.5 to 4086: 1.06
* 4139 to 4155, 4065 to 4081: 1.07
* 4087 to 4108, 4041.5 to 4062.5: 0.79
